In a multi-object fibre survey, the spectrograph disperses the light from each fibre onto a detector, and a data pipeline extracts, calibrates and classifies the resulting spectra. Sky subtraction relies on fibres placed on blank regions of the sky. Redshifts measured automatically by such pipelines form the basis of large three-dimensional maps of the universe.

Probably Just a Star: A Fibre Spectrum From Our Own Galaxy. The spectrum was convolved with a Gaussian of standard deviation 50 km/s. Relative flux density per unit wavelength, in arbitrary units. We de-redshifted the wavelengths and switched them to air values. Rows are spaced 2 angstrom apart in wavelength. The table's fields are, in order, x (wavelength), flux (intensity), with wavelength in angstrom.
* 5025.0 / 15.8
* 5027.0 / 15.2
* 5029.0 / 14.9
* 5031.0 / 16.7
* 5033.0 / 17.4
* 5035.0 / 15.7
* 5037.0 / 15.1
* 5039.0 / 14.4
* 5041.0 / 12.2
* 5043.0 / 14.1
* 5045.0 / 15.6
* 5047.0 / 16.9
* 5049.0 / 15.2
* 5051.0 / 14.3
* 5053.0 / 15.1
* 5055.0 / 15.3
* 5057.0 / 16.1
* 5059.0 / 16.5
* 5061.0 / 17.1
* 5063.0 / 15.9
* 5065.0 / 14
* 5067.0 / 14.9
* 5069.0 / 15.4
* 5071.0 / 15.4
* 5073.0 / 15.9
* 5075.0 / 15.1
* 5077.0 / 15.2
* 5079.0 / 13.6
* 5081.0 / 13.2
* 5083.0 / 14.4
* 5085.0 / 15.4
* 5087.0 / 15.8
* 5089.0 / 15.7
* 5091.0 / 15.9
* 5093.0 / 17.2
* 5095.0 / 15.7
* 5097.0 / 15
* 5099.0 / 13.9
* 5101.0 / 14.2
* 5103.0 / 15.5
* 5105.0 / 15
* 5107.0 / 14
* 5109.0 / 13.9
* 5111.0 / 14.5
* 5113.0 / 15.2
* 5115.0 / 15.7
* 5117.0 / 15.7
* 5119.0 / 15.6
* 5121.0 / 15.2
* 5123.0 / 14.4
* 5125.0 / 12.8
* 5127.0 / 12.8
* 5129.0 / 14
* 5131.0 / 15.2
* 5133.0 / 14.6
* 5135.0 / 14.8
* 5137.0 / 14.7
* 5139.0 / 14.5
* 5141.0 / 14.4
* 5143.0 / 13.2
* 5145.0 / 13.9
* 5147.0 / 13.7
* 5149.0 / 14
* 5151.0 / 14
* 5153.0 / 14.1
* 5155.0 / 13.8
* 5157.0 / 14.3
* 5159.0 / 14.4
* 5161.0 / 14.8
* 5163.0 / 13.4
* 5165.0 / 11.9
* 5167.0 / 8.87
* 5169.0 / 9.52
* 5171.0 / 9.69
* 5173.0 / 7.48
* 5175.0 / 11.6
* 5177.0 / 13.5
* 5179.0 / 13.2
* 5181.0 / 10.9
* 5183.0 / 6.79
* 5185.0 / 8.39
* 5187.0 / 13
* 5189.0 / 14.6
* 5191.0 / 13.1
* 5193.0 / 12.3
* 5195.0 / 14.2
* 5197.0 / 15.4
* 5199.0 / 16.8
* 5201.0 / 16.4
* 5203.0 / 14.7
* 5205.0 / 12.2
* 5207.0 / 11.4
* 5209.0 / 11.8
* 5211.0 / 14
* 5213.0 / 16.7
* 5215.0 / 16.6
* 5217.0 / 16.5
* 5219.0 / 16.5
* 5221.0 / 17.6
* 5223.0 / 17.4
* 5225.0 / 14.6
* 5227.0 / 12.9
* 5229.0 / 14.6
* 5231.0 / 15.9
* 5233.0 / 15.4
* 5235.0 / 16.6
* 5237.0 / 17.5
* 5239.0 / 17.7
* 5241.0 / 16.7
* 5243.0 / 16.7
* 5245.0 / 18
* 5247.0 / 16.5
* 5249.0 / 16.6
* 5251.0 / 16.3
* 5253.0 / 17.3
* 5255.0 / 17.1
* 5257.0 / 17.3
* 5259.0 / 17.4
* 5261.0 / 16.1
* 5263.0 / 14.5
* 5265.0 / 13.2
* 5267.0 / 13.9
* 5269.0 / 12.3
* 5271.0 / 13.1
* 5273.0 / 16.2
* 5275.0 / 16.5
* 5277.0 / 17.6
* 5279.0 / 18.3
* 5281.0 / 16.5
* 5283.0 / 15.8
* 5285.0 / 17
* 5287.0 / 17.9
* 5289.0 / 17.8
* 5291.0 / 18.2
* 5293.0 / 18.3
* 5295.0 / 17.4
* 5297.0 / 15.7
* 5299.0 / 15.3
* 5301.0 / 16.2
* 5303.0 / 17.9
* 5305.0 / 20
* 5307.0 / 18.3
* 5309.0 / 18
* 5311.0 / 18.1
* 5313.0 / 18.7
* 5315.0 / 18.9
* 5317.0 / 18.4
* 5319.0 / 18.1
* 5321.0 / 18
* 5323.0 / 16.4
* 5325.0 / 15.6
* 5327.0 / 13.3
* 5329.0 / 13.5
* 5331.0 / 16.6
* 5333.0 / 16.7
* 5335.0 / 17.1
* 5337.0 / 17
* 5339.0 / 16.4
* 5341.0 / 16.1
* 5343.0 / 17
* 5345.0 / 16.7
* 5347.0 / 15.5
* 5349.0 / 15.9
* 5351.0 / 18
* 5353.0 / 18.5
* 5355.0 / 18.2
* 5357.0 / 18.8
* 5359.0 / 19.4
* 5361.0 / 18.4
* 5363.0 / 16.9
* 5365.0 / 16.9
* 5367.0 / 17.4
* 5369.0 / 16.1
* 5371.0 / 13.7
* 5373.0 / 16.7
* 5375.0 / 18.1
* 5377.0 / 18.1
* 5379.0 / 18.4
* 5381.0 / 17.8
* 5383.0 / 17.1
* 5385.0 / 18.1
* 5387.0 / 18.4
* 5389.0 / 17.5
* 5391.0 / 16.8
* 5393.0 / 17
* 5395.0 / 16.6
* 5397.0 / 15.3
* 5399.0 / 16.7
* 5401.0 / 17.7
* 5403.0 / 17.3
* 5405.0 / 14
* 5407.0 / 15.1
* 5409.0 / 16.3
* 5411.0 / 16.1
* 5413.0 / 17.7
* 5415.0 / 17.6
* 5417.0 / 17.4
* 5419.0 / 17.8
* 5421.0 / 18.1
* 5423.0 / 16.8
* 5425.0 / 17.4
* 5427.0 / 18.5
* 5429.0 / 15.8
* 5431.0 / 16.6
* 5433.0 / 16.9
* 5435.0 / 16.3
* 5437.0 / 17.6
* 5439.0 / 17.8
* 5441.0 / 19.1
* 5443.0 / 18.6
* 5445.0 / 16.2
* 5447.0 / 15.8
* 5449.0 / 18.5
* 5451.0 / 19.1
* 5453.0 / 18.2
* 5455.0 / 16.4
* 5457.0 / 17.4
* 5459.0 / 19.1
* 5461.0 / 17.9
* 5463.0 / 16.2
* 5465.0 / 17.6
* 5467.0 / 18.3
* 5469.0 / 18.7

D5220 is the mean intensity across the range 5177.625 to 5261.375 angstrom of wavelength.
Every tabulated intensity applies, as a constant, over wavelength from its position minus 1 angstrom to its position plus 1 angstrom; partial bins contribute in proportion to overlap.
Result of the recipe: 15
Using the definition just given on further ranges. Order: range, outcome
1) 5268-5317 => 17.1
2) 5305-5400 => 17.2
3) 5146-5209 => 12.6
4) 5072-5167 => 14.5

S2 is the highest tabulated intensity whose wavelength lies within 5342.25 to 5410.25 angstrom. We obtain 19.4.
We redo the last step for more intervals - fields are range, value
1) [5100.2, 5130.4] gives 15.7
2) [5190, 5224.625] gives 17.6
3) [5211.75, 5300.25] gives 18.3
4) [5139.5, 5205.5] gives 16.8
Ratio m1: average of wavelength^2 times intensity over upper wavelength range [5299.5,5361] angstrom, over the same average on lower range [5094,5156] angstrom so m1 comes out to 1.3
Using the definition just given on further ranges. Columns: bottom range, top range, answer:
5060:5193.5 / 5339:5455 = 1.37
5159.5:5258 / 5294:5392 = 1.27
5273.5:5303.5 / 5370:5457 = 1.05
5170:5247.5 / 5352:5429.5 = 1.29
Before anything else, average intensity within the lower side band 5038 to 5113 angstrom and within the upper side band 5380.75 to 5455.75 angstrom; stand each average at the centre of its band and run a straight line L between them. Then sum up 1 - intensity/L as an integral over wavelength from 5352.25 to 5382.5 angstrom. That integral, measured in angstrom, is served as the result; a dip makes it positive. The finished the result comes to -1.3 angstrom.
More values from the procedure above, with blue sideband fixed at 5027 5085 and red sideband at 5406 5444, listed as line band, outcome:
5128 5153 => 2.3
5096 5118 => 1.0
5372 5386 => -0.6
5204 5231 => 2.1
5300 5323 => -2.1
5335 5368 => -0.9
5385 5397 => -0.1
